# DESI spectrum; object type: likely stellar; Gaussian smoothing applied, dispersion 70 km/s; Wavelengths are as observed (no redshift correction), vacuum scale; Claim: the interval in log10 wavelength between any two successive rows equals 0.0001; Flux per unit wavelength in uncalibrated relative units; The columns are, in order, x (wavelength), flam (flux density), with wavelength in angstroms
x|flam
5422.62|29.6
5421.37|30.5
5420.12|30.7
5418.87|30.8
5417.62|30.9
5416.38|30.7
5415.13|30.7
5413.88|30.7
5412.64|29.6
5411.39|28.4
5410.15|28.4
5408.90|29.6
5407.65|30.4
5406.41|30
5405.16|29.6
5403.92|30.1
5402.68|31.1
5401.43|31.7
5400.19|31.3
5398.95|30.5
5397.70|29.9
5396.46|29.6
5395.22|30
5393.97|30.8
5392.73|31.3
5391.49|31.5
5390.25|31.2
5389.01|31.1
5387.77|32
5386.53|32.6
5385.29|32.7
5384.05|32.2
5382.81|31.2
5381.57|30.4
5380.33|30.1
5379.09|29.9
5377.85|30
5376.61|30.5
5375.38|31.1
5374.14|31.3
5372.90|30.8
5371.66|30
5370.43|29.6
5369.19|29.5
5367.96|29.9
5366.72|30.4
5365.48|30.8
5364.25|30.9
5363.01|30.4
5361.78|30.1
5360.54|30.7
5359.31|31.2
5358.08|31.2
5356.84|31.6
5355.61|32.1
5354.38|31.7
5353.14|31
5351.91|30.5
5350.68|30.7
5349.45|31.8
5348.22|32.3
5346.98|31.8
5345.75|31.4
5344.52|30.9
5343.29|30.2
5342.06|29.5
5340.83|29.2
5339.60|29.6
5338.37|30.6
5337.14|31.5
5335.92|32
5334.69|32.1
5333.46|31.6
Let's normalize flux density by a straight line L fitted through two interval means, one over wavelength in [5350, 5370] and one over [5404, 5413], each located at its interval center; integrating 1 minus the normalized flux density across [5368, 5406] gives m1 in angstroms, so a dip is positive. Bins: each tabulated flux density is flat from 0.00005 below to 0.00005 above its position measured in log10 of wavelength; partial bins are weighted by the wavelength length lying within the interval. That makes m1 -0.9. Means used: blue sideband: 30.8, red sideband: 29.5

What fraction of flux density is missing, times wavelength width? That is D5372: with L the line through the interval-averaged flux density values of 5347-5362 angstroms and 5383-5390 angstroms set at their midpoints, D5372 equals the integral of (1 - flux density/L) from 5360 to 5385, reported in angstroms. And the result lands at 0.93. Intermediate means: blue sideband 31.3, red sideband 32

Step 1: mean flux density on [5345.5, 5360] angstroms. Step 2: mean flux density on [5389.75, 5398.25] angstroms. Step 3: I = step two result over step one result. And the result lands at 0.97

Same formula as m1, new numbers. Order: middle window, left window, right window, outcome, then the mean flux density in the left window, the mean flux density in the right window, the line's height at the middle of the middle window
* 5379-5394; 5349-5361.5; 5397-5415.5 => -0.41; 31.2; 30.1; 30.5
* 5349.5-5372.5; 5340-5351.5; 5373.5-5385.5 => 0.10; 30.8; 30.9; 30.9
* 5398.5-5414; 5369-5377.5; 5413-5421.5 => 0.28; 30.4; 30.7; 30.6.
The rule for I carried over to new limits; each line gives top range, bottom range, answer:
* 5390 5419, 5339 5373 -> 0.99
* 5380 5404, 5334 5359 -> 1.00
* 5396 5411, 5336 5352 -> 0.98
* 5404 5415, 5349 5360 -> 0.95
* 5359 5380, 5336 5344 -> 1.00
